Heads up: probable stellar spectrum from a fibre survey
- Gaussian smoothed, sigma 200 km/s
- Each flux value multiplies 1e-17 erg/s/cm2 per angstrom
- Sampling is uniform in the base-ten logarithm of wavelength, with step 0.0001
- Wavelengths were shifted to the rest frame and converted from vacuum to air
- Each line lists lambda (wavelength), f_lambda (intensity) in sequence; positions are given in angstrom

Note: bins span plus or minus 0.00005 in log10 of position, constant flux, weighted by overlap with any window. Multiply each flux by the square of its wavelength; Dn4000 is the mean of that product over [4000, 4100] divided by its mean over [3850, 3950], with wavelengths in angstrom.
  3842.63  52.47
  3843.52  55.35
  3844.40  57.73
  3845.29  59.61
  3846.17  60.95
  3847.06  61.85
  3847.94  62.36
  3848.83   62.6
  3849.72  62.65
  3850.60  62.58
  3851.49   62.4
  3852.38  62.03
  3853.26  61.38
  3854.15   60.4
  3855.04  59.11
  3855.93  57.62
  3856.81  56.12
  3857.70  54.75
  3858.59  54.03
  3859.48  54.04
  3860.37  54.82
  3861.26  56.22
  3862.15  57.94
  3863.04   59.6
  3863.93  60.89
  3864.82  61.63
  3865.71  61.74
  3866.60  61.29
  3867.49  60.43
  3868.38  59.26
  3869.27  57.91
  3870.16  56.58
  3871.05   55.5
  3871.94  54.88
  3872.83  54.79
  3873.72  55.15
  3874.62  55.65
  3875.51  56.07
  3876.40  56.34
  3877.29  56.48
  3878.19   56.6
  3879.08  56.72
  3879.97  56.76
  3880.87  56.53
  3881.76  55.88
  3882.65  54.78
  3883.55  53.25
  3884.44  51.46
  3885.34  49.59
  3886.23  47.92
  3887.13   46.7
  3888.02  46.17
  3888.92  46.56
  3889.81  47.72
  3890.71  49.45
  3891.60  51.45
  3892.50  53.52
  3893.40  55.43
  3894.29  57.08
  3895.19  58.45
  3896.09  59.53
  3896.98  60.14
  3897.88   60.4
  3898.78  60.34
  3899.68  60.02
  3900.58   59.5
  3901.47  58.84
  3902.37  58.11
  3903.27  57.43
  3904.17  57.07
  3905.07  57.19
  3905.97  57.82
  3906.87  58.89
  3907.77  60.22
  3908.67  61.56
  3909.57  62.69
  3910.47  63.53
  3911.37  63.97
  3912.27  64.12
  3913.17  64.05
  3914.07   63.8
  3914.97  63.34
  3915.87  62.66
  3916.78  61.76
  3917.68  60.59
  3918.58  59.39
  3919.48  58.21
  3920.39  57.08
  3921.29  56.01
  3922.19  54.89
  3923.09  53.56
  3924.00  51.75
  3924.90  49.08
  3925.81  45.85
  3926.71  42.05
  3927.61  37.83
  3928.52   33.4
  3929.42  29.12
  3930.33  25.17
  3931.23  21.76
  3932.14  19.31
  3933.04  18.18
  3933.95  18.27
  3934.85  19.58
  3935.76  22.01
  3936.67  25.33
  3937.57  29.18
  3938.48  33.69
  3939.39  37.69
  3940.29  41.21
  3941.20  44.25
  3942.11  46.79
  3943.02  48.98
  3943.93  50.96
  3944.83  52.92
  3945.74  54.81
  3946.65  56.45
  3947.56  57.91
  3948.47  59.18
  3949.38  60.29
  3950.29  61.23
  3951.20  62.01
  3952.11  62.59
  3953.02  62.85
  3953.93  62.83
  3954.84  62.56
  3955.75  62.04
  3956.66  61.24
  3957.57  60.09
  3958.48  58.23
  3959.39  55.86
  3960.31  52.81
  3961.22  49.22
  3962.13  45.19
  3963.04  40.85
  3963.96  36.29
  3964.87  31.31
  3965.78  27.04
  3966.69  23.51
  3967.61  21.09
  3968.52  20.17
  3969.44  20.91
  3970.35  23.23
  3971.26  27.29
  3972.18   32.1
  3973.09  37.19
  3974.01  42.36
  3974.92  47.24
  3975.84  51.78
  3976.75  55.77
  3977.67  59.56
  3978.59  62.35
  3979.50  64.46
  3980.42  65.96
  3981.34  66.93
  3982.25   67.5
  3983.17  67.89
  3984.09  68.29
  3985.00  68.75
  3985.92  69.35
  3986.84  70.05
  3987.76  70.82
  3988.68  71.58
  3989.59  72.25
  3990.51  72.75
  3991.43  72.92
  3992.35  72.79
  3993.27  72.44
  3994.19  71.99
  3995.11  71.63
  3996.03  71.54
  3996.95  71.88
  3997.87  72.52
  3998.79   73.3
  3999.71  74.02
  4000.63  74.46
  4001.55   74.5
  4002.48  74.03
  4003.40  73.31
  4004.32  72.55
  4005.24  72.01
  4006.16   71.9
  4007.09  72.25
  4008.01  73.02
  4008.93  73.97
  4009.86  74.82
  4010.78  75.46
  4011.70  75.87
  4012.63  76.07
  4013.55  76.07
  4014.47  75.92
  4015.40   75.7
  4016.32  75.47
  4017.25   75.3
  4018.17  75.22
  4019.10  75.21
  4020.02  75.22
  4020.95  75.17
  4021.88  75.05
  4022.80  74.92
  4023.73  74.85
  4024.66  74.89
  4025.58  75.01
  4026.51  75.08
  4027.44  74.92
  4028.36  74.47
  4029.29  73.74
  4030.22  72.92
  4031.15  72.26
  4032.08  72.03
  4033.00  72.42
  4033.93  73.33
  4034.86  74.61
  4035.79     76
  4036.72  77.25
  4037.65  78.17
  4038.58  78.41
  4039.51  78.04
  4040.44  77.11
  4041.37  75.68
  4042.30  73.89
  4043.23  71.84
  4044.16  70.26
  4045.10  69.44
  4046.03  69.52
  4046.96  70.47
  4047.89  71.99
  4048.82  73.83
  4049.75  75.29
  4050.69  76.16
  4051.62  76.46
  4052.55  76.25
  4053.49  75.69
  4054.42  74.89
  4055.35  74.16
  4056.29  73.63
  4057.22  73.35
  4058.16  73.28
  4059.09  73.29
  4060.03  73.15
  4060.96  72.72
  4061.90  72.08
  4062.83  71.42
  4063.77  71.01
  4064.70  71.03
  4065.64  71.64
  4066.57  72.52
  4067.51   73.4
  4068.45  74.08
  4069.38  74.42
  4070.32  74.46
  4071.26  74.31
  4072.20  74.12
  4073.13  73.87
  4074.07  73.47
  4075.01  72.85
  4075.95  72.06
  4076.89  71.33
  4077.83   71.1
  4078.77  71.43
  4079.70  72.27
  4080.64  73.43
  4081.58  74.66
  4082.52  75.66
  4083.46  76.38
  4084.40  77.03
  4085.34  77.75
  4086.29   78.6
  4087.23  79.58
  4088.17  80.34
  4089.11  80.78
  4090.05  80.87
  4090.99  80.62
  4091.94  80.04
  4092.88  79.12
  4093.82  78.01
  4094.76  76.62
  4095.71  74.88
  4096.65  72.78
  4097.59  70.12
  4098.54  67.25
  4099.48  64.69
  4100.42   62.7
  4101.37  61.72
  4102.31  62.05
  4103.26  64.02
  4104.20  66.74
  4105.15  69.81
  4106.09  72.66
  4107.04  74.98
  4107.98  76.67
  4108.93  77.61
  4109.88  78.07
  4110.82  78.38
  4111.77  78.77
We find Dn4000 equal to 1.53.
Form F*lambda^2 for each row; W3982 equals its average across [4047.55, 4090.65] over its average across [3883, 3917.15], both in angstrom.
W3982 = 1.4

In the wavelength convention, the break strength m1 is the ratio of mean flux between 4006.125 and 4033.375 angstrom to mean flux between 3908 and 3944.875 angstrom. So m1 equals 1.63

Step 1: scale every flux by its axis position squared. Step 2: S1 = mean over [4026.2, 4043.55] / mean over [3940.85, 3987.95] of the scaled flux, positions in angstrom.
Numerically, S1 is 1.5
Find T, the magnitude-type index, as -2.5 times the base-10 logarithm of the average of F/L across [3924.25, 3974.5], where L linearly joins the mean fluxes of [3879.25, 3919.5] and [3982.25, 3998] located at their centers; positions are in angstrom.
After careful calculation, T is 0.48 mag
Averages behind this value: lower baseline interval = 57.2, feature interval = 41.6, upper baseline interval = 71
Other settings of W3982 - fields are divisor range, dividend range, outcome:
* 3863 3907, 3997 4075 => 1.43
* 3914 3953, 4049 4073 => 1.71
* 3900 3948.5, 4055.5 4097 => 1.66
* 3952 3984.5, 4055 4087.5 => 1.59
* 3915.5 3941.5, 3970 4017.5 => 1.72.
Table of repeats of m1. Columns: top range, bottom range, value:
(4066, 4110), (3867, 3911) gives 1.31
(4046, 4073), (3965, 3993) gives 1.39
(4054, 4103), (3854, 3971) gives 1.44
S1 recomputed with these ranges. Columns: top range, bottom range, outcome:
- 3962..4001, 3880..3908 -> 1.06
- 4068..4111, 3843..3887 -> 1.44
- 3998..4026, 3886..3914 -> 1.38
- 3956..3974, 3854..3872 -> 0.70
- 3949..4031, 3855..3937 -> 1.26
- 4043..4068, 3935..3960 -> 1.50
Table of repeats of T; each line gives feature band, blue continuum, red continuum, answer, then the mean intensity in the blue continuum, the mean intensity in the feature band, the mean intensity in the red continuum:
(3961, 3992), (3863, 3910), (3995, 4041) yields 0.33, 56.3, 50.8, 74.5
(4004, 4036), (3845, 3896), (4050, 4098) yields -0.07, 56.5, 74.4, 74.8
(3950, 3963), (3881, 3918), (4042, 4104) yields 0.08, 57.1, 57.9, 73.3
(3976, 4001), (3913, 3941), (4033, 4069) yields -0.19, 42.2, 69.2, 73.8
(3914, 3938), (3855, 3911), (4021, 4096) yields 0.40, 56.4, 41.8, 74.6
